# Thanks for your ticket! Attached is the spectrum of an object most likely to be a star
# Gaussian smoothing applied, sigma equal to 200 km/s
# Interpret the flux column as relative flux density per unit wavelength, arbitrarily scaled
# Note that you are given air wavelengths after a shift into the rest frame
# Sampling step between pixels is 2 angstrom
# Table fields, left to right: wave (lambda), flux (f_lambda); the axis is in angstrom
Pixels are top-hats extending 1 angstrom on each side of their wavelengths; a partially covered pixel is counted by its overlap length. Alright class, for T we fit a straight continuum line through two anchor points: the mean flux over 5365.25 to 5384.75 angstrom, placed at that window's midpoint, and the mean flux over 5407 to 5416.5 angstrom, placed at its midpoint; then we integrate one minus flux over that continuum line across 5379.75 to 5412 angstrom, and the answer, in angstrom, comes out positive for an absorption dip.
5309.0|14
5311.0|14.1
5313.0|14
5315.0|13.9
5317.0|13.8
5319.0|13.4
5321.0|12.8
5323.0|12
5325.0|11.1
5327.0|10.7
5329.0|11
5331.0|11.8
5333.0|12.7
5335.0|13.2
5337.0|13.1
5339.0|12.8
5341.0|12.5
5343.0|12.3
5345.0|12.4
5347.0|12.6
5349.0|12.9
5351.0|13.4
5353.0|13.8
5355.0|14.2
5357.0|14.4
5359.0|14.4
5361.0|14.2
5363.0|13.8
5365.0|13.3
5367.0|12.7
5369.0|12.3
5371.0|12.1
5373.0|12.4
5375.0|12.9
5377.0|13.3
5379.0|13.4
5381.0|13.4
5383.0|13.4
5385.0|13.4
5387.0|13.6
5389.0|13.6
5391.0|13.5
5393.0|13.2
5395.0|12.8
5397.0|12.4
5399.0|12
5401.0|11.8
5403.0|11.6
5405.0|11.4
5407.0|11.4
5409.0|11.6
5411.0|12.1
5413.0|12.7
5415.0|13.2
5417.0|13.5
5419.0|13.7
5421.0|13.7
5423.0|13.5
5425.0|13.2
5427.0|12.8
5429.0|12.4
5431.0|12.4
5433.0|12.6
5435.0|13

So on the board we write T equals 0.05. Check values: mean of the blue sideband 12.9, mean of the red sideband 12.4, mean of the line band 12.6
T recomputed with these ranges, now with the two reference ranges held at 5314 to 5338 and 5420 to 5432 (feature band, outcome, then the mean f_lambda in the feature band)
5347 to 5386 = -2.0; 13.3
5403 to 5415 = 0.9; 11.9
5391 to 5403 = 0.4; 12.5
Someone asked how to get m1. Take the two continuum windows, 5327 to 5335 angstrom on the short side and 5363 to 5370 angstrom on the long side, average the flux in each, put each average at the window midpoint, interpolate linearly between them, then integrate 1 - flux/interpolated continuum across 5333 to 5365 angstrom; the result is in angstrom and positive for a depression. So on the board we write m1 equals -2.35 angstrom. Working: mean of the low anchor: 11.9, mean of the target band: 13.3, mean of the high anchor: 12.9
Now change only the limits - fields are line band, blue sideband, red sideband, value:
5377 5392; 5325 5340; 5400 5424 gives -1.3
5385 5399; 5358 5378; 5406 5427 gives -0.1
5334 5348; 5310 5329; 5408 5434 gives 0.1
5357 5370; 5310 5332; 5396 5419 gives -1.2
